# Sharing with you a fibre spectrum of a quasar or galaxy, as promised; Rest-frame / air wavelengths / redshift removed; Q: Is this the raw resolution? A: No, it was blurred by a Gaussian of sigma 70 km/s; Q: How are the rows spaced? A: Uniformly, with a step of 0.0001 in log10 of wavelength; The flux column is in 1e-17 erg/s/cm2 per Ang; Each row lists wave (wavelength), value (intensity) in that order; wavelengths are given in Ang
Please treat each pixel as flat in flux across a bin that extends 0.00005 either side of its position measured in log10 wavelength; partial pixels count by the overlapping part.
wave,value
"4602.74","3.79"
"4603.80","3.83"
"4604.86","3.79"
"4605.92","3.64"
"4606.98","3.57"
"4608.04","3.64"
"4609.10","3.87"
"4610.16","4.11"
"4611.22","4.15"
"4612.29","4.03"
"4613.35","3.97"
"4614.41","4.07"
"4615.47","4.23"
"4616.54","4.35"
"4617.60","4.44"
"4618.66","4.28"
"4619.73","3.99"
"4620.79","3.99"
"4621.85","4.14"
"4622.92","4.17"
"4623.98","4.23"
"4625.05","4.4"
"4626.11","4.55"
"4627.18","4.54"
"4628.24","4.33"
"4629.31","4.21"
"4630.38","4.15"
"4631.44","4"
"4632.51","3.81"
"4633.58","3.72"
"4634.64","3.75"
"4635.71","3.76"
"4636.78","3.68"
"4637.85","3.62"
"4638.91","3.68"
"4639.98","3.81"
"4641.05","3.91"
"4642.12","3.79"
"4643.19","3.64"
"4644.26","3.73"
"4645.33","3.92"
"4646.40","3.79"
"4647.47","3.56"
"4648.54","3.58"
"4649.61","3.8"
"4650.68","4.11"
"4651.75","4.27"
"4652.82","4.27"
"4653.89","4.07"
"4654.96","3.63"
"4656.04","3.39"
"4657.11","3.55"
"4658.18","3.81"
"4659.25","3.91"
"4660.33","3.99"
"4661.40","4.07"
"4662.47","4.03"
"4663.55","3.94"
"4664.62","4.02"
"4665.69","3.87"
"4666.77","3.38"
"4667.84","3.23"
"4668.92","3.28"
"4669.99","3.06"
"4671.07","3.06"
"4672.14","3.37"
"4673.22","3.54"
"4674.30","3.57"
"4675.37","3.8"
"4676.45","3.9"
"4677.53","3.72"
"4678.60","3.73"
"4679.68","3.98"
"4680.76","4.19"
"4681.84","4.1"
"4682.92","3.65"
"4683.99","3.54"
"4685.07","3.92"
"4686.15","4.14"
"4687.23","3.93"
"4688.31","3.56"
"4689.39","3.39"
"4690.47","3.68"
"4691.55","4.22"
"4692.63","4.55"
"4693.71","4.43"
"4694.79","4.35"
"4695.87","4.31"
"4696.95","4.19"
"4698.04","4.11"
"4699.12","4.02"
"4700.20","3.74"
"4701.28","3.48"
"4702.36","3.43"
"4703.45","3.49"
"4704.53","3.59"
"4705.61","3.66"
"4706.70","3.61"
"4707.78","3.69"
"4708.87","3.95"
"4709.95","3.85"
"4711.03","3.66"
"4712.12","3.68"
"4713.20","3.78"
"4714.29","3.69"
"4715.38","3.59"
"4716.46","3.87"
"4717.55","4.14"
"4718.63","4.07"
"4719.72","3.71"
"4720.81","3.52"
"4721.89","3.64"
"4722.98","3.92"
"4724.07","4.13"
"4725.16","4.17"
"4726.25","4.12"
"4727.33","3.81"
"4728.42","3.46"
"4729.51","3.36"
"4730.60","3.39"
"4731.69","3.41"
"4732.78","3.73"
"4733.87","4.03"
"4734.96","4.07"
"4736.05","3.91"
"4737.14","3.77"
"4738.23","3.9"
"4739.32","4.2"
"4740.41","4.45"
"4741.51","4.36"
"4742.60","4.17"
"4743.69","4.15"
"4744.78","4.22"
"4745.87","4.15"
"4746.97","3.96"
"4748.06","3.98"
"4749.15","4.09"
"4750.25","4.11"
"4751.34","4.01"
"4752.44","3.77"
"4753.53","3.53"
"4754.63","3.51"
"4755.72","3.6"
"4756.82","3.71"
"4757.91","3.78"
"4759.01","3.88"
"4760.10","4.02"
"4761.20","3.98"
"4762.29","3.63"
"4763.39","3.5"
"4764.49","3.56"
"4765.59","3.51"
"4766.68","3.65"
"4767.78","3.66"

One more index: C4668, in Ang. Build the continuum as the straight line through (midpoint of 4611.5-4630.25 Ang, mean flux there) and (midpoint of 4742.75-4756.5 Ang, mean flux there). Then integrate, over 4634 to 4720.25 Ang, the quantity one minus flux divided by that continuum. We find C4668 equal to 6.3 Ang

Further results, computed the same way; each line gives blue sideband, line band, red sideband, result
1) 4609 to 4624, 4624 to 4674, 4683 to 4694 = 2.7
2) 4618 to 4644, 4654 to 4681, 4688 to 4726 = 1.7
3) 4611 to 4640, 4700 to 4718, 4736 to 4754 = 1.6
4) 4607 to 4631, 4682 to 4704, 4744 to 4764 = 0.5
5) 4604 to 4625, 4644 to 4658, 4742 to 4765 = 0.6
